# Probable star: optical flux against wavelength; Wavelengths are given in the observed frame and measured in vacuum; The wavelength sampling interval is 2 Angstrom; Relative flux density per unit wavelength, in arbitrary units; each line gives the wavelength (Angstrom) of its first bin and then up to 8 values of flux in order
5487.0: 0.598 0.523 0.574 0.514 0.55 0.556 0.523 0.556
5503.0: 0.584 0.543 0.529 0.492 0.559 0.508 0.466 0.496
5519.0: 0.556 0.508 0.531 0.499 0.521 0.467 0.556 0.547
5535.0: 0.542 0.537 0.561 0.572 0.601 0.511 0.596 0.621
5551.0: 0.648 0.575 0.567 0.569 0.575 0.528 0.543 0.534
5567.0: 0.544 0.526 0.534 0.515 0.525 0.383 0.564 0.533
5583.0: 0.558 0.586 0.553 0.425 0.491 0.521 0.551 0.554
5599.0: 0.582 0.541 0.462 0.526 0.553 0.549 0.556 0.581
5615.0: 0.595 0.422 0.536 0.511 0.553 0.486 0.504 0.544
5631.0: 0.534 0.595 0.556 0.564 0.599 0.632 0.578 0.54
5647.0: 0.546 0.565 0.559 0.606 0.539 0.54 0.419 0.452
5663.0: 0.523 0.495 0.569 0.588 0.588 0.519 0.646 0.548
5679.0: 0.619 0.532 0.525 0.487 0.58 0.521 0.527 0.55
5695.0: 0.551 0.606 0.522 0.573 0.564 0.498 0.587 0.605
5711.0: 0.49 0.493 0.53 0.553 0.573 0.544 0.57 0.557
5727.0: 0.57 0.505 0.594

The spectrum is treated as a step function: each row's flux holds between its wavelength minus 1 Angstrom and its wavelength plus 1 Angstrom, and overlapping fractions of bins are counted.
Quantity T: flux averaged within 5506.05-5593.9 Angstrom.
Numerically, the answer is 0.536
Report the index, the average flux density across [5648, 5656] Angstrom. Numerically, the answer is 0.567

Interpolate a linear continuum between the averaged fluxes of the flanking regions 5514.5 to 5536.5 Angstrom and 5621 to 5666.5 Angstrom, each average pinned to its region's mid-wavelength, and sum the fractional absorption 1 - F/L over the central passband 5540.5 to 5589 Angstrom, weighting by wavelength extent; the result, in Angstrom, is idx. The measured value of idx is -2.2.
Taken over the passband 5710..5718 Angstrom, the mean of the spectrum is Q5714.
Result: 0.517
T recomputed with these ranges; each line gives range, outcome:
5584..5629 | 0.529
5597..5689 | 0.545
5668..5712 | 0.556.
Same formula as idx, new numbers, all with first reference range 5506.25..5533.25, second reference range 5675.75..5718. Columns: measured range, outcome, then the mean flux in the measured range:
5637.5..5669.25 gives -0.4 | 0.546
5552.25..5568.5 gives -0.9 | 0.553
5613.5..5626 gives 0.3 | 0.52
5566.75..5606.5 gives 0.3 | 0.524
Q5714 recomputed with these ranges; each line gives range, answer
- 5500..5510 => 0.541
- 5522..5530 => 0.504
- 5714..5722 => 0.55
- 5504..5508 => 0.536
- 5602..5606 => 0.494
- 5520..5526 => 0.513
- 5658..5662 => 0.435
